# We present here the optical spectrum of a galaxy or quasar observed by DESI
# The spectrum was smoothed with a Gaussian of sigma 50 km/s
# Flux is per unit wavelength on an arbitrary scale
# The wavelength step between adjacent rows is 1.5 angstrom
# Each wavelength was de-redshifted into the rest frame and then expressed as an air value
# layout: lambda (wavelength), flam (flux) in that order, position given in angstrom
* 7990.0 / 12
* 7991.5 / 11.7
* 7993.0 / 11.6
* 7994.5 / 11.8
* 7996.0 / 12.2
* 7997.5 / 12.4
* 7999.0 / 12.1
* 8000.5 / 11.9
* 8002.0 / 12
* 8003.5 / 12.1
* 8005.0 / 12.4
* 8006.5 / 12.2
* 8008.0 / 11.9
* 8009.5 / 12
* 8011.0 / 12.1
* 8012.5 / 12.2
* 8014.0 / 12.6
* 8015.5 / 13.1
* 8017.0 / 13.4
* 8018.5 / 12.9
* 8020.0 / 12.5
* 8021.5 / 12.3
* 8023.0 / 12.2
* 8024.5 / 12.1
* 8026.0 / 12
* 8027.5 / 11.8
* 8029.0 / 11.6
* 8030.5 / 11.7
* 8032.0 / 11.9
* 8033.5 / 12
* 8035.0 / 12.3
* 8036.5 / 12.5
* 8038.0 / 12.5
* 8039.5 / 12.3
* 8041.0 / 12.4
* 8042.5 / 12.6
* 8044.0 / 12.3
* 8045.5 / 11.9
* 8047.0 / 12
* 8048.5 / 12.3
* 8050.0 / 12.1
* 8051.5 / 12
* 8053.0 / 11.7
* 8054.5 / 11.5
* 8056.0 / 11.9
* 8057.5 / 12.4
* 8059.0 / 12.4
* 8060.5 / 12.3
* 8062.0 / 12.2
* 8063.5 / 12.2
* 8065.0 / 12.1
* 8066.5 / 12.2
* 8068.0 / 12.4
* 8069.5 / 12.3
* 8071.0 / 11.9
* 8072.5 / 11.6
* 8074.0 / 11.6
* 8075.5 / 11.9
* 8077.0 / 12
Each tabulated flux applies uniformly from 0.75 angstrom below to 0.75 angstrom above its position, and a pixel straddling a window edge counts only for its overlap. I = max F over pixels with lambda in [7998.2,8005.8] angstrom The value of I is 12.4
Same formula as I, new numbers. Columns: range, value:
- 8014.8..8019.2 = 13.4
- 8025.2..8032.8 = 12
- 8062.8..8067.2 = 12.2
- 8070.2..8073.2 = 11.9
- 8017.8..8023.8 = 12.9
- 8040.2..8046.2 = 12.6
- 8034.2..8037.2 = 12.5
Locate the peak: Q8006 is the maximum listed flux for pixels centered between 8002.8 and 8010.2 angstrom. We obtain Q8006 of 12.4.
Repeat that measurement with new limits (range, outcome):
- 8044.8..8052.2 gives 12.3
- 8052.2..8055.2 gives 11.7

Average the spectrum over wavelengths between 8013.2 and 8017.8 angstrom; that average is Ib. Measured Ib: 13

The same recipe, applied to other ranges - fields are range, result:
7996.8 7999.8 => 12.2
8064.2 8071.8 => 12.2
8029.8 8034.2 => 11.9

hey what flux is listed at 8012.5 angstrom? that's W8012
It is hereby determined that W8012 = 12.2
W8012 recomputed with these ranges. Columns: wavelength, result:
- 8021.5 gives 12.3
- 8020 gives 12.5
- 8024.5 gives 12.1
